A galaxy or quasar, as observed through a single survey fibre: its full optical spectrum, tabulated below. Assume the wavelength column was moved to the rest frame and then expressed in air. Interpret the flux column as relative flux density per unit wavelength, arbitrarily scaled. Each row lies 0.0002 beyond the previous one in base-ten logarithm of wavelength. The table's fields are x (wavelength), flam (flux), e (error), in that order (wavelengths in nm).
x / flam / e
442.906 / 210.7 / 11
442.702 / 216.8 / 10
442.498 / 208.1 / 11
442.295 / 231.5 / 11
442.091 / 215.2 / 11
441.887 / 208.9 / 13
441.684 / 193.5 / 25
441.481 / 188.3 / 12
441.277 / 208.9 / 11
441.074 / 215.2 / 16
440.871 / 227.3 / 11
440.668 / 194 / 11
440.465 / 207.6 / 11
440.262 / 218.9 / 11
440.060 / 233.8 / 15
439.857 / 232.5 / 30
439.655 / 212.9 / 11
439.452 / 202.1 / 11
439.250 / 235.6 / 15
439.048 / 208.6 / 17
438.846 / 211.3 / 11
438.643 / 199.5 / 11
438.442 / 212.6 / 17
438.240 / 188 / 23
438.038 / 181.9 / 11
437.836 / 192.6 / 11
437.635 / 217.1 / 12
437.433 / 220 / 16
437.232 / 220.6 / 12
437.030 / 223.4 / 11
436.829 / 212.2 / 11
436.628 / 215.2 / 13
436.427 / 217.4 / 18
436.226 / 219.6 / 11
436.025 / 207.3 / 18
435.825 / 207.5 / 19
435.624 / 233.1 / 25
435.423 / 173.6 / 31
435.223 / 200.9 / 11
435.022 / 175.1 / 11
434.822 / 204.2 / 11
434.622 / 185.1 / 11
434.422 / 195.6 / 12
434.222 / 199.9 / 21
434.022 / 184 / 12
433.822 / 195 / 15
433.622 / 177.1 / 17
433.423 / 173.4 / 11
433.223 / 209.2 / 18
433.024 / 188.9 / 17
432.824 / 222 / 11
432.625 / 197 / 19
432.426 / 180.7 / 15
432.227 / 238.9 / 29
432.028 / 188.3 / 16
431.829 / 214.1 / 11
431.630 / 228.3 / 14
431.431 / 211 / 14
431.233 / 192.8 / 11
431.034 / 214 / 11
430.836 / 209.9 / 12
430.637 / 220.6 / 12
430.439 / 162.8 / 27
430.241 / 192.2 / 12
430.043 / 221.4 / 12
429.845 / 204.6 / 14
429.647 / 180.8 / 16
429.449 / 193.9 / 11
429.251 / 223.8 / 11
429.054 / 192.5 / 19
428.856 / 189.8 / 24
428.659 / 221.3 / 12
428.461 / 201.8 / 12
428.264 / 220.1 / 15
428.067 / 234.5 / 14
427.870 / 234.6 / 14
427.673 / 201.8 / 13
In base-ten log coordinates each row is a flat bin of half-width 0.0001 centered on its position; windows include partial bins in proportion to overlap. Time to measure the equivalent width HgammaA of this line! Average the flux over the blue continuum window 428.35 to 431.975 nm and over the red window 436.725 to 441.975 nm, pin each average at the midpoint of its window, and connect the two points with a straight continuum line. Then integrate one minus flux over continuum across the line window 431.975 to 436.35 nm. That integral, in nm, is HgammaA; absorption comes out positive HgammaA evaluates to 0.18 nm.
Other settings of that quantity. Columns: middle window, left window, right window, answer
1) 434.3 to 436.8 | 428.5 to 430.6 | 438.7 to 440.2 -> 0.10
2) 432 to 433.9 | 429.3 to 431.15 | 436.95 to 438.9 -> 0.05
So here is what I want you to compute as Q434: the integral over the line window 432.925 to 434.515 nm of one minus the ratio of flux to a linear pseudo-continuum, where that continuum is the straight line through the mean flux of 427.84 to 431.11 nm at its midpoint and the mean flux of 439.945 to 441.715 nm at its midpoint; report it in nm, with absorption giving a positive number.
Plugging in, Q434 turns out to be 0.134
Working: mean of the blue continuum 206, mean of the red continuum 211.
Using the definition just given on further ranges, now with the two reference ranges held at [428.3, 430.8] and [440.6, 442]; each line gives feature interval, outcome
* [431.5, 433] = -0.05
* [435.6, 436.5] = -0.05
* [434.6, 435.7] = 0.04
